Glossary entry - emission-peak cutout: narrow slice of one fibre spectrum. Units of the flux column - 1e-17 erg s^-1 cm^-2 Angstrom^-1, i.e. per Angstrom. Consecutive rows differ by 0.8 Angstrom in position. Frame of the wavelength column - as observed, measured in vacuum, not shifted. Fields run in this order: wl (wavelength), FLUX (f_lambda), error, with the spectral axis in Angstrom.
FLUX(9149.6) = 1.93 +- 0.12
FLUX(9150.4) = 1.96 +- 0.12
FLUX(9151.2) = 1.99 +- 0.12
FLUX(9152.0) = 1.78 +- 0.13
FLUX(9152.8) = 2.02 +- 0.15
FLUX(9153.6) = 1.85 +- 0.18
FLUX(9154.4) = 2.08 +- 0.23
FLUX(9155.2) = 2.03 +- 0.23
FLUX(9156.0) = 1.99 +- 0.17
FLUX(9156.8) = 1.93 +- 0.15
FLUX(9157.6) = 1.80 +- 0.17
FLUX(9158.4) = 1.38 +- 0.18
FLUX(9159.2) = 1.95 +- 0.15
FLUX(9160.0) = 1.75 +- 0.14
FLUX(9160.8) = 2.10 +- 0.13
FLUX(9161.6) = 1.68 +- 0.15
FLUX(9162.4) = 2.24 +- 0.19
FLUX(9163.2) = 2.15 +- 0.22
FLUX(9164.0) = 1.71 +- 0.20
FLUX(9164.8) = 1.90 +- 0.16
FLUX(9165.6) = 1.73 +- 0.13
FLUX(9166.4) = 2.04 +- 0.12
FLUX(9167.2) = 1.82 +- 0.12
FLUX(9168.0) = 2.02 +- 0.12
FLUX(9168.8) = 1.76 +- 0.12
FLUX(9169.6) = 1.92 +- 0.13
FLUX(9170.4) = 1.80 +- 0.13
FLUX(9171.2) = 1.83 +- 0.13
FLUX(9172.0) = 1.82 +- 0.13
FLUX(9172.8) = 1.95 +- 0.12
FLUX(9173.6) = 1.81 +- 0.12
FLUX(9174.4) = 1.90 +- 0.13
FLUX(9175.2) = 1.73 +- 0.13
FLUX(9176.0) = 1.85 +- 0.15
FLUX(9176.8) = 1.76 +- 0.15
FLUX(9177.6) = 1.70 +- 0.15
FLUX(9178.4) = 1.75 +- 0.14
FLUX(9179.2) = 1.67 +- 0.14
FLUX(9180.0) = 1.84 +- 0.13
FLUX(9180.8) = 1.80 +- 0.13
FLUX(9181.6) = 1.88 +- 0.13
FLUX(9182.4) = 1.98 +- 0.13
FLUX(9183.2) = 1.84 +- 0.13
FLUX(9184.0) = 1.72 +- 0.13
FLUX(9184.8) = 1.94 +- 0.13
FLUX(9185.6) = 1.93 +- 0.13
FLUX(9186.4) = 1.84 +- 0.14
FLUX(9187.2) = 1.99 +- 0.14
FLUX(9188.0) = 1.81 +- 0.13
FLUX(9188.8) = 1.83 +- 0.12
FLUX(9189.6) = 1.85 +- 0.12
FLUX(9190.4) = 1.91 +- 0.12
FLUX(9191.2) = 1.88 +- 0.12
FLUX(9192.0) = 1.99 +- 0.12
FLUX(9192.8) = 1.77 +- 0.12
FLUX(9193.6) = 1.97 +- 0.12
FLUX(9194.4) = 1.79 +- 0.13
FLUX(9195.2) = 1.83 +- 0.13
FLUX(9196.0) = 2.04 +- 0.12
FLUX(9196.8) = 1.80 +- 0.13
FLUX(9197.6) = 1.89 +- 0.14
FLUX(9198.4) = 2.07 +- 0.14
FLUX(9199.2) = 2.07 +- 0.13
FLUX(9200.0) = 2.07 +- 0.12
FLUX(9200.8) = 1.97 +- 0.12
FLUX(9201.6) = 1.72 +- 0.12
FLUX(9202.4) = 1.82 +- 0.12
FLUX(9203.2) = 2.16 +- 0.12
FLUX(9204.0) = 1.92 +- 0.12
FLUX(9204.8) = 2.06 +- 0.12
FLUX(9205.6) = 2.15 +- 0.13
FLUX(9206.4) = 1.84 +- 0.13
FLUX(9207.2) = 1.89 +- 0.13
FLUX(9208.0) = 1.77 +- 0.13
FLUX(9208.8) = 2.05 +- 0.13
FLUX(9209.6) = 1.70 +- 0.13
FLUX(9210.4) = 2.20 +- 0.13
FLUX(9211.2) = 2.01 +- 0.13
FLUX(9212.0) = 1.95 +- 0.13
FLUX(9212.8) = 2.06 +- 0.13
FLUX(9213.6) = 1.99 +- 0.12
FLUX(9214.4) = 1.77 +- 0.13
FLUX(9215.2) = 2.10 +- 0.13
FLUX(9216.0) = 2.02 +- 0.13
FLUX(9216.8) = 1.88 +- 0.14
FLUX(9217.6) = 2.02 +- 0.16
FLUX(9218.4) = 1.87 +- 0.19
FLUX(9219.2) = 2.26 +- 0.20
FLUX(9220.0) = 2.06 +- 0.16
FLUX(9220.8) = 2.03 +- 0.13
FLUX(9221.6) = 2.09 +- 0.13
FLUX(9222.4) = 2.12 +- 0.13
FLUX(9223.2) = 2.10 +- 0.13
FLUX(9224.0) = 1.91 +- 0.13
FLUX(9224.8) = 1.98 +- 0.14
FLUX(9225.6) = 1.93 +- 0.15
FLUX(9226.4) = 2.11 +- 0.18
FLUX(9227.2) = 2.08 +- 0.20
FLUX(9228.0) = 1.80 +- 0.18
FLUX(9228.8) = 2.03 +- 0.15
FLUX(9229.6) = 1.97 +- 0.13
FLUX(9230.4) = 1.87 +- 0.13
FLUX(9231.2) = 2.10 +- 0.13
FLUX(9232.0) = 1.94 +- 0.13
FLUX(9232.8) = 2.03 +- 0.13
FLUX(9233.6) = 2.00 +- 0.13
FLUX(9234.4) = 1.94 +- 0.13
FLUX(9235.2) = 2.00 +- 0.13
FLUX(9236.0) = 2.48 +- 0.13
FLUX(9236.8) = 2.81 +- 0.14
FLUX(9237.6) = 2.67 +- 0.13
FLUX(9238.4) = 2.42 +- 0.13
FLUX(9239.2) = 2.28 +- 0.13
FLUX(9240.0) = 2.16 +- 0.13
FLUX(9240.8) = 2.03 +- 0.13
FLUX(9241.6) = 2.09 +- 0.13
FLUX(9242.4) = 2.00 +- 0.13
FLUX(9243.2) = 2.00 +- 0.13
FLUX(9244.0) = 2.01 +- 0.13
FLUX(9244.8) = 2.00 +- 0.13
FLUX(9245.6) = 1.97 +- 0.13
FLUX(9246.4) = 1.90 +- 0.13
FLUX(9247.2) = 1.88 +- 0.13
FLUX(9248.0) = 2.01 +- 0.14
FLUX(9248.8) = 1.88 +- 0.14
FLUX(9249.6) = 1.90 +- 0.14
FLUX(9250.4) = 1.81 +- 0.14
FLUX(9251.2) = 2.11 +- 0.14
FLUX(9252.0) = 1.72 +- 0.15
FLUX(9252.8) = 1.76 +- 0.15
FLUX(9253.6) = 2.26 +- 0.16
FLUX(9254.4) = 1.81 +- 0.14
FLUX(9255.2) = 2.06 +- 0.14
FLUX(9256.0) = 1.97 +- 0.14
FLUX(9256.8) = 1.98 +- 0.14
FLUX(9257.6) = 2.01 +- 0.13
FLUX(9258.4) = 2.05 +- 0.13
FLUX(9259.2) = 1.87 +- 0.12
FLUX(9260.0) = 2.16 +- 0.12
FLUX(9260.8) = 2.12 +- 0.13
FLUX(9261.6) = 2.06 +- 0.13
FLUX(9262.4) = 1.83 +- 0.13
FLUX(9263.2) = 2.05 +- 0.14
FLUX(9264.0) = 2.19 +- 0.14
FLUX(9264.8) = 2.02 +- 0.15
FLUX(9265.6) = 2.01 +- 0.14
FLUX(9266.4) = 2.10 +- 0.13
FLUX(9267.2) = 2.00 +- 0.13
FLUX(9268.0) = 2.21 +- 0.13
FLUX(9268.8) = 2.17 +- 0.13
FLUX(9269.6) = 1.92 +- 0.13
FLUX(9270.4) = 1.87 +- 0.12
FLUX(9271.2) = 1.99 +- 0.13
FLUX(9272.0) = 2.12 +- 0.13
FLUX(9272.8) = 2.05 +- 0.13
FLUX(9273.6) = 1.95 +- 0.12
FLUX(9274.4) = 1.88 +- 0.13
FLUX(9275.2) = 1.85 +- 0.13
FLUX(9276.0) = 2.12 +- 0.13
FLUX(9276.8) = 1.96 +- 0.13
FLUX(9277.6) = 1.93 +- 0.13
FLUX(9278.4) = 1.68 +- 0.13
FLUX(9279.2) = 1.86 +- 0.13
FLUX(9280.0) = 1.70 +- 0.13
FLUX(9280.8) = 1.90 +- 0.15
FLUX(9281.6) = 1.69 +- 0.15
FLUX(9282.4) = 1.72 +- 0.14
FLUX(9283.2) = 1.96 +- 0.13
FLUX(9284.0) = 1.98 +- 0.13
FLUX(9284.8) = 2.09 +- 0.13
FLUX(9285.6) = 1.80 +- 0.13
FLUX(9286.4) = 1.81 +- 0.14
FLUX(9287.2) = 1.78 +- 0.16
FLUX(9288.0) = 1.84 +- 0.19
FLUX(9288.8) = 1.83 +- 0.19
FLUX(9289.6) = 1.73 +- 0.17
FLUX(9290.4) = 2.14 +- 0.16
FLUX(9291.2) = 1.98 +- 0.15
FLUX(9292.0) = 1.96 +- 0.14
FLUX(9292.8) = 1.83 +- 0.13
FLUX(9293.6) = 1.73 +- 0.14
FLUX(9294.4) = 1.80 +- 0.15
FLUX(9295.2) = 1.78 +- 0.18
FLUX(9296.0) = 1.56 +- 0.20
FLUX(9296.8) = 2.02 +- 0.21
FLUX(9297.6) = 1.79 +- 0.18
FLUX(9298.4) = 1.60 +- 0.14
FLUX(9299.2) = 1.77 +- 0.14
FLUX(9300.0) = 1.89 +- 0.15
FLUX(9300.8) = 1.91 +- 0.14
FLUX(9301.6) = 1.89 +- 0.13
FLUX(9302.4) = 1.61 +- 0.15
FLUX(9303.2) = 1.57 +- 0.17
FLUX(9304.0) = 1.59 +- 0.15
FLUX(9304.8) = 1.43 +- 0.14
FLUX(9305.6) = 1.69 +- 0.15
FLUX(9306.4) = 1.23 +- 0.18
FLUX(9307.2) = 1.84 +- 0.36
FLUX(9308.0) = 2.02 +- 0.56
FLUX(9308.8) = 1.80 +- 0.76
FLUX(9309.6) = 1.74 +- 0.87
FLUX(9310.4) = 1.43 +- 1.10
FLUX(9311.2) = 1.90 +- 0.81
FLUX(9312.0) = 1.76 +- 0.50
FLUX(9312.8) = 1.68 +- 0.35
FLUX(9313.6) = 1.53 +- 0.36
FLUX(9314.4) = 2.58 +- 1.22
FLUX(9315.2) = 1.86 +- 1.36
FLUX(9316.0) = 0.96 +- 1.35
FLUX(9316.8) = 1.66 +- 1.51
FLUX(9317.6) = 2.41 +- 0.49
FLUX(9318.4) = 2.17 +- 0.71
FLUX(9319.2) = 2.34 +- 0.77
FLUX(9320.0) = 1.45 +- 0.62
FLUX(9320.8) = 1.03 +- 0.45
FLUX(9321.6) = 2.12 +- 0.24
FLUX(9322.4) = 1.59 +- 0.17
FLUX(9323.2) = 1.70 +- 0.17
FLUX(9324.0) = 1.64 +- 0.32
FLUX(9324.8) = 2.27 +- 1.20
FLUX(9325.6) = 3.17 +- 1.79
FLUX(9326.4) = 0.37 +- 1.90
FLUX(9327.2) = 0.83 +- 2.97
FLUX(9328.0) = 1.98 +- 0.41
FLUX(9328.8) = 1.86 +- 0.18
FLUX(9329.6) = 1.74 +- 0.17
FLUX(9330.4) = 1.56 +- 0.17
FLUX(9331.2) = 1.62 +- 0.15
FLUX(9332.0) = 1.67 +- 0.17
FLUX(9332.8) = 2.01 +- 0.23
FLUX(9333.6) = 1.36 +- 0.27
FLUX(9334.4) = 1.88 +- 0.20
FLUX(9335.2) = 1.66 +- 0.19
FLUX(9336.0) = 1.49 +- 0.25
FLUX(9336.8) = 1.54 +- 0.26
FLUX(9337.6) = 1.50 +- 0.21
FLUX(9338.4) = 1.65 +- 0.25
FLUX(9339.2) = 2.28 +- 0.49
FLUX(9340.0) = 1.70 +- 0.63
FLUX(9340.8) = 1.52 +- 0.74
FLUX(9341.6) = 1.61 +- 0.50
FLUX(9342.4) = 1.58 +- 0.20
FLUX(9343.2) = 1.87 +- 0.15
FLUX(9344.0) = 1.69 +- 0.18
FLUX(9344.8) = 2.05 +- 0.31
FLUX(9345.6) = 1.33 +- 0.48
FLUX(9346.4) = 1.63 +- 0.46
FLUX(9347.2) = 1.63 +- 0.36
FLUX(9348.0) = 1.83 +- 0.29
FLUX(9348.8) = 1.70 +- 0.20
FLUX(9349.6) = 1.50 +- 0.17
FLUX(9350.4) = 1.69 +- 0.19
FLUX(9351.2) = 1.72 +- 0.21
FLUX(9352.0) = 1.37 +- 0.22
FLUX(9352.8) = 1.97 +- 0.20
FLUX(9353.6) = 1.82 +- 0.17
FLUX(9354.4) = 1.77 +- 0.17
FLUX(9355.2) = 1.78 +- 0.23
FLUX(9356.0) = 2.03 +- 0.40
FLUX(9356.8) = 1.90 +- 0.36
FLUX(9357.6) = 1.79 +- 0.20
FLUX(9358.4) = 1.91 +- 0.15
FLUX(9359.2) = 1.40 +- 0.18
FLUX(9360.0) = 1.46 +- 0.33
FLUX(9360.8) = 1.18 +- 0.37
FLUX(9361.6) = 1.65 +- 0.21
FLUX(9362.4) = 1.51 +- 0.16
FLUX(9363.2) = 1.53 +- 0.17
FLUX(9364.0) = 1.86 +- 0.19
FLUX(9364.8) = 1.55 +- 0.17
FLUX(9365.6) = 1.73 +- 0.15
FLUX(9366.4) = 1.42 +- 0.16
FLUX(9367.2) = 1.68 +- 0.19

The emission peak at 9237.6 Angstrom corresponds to Hgamma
